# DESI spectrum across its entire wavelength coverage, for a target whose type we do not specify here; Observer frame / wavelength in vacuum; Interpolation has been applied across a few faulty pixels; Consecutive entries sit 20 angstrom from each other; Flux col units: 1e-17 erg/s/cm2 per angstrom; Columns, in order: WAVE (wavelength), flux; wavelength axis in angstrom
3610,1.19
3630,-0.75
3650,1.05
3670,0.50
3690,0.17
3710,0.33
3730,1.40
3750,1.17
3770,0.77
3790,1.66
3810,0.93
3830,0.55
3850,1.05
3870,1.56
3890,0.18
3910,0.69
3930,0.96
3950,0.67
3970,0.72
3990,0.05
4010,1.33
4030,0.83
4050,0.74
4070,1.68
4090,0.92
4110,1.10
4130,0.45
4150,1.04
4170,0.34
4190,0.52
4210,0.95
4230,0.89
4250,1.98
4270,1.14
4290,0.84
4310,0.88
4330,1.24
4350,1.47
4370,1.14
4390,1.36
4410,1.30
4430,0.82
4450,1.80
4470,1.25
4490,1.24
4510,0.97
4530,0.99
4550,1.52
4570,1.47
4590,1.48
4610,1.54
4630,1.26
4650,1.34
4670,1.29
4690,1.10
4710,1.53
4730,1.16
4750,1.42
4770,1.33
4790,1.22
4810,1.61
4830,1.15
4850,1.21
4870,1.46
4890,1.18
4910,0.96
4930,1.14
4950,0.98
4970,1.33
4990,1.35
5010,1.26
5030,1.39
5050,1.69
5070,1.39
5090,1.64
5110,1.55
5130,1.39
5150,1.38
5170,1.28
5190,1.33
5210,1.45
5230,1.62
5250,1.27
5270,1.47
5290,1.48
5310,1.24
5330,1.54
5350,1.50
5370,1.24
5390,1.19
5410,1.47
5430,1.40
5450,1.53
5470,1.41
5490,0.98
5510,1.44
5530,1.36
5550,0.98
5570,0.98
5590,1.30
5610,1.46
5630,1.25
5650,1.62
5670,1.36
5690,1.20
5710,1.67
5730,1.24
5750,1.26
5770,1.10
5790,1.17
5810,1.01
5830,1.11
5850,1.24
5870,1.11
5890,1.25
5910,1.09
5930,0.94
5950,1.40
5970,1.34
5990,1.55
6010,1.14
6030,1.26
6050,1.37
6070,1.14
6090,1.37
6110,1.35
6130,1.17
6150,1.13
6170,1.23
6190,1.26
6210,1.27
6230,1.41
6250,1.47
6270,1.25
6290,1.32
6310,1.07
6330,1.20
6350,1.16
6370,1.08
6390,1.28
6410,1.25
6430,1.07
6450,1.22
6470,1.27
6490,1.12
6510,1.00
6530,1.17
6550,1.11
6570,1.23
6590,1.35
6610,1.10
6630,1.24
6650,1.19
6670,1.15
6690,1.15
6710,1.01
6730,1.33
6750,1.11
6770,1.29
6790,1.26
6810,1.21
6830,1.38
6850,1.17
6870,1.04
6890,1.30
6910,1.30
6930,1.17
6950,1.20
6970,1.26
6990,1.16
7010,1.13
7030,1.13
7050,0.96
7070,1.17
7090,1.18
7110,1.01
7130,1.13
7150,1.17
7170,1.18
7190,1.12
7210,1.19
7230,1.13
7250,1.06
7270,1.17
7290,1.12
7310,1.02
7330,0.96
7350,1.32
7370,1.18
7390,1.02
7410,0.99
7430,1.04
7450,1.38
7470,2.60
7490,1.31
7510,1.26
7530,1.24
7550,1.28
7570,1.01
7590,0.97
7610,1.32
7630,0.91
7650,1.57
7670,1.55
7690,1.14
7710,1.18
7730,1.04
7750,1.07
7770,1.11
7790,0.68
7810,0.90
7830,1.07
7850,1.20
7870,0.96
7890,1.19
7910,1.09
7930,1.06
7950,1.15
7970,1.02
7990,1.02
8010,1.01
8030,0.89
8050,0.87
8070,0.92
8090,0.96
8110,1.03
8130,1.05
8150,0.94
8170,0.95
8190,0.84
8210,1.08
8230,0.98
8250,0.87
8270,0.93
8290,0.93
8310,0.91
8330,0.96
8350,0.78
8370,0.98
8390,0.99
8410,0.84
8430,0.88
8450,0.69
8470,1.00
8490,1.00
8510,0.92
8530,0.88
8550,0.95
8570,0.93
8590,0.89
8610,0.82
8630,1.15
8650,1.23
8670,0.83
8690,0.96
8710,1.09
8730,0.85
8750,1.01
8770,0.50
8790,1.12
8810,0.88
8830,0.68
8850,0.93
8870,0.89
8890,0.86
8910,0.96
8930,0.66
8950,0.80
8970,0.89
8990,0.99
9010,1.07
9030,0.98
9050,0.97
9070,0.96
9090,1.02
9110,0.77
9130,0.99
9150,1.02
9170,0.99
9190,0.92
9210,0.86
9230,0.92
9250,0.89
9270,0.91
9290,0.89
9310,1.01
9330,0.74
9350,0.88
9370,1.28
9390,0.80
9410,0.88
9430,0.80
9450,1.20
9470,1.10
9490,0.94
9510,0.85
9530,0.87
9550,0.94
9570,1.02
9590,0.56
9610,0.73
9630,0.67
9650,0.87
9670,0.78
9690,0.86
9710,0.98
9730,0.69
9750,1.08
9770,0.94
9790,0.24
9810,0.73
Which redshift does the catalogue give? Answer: 0.139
